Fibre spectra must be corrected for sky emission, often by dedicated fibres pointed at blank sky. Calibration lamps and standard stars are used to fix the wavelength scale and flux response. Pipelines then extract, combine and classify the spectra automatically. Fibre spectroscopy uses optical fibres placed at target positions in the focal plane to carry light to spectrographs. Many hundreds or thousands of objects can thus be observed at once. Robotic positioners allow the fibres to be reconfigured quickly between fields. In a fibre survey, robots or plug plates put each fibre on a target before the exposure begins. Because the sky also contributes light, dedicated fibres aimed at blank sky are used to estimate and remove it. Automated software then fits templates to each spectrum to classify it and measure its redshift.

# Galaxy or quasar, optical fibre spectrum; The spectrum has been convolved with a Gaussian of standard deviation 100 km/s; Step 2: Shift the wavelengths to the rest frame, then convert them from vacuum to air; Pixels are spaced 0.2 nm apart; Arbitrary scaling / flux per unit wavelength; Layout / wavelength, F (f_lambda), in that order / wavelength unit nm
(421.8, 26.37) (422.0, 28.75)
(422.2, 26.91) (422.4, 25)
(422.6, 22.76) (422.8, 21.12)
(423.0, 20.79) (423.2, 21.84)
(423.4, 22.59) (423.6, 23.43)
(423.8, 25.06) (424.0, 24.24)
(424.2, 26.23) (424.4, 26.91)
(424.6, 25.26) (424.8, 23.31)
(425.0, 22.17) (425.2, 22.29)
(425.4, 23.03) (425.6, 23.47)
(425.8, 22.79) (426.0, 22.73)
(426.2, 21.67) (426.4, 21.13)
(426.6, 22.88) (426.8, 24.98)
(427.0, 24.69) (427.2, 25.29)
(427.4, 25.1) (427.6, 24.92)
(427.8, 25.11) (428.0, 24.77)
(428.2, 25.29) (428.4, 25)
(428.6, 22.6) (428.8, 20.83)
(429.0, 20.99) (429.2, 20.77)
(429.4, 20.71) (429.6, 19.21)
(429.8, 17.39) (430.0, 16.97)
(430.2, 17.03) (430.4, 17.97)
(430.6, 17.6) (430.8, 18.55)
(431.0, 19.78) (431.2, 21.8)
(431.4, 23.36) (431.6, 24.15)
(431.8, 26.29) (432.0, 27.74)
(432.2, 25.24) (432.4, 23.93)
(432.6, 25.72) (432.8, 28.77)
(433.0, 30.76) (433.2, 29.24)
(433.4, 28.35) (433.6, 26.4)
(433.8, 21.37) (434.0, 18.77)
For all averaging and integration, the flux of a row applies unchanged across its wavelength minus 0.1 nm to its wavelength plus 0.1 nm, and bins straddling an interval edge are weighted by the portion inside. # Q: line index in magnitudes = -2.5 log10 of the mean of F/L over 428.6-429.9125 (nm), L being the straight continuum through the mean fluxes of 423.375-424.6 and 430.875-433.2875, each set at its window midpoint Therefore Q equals 0.25 mag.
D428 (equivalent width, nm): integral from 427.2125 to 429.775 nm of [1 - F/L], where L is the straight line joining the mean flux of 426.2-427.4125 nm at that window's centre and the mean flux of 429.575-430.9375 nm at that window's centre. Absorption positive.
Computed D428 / -0.24 nm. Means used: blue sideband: 23.7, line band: 22.9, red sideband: 17.8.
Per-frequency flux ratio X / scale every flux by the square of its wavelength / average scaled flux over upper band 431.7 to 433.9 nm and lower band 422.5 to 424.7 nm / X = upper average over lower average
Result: 1.18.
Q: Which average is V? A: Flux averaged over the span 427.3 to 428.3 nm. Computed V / 25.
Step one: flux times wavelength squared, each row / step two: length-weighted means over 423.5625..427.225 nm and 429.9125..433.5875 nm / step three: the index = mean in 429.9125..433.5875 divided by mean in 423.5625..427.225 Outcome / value 1.0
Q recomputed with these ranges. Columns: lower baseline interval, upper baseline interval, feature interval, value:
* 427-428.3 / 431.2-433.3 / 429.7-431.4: 0.35 mag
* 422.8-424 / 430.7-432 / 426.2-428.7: -0.07 mag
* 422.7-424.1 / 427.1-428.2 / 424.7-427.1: 0.05 mag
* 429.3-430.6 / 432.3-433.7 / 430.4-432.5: 0.01 mag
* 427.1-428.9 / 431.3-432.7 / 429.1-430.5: 0.31 mag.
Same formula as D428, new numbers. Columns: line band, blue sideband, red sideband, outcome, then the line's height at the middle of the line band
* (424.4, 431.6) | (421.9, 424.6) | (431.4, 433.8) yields 0.93 nm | 25.5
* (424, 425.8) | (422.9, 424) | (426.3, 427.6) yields -0.05 nm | 23.4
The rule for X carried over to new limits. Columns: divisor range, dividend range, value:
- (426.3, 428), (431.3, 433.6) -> 1.13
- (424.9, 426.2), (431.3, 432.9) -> 1.17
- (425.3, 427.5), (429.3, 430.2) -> 0.80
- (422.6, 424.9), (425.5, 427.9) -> 1.02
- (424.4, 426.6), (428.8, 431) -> 0.84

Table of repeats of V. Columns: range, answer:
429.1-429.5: 20.7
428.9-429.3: 20.9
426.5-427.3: 24.5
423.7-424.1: 24.6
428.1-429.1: 22.9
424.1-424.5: 26.6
